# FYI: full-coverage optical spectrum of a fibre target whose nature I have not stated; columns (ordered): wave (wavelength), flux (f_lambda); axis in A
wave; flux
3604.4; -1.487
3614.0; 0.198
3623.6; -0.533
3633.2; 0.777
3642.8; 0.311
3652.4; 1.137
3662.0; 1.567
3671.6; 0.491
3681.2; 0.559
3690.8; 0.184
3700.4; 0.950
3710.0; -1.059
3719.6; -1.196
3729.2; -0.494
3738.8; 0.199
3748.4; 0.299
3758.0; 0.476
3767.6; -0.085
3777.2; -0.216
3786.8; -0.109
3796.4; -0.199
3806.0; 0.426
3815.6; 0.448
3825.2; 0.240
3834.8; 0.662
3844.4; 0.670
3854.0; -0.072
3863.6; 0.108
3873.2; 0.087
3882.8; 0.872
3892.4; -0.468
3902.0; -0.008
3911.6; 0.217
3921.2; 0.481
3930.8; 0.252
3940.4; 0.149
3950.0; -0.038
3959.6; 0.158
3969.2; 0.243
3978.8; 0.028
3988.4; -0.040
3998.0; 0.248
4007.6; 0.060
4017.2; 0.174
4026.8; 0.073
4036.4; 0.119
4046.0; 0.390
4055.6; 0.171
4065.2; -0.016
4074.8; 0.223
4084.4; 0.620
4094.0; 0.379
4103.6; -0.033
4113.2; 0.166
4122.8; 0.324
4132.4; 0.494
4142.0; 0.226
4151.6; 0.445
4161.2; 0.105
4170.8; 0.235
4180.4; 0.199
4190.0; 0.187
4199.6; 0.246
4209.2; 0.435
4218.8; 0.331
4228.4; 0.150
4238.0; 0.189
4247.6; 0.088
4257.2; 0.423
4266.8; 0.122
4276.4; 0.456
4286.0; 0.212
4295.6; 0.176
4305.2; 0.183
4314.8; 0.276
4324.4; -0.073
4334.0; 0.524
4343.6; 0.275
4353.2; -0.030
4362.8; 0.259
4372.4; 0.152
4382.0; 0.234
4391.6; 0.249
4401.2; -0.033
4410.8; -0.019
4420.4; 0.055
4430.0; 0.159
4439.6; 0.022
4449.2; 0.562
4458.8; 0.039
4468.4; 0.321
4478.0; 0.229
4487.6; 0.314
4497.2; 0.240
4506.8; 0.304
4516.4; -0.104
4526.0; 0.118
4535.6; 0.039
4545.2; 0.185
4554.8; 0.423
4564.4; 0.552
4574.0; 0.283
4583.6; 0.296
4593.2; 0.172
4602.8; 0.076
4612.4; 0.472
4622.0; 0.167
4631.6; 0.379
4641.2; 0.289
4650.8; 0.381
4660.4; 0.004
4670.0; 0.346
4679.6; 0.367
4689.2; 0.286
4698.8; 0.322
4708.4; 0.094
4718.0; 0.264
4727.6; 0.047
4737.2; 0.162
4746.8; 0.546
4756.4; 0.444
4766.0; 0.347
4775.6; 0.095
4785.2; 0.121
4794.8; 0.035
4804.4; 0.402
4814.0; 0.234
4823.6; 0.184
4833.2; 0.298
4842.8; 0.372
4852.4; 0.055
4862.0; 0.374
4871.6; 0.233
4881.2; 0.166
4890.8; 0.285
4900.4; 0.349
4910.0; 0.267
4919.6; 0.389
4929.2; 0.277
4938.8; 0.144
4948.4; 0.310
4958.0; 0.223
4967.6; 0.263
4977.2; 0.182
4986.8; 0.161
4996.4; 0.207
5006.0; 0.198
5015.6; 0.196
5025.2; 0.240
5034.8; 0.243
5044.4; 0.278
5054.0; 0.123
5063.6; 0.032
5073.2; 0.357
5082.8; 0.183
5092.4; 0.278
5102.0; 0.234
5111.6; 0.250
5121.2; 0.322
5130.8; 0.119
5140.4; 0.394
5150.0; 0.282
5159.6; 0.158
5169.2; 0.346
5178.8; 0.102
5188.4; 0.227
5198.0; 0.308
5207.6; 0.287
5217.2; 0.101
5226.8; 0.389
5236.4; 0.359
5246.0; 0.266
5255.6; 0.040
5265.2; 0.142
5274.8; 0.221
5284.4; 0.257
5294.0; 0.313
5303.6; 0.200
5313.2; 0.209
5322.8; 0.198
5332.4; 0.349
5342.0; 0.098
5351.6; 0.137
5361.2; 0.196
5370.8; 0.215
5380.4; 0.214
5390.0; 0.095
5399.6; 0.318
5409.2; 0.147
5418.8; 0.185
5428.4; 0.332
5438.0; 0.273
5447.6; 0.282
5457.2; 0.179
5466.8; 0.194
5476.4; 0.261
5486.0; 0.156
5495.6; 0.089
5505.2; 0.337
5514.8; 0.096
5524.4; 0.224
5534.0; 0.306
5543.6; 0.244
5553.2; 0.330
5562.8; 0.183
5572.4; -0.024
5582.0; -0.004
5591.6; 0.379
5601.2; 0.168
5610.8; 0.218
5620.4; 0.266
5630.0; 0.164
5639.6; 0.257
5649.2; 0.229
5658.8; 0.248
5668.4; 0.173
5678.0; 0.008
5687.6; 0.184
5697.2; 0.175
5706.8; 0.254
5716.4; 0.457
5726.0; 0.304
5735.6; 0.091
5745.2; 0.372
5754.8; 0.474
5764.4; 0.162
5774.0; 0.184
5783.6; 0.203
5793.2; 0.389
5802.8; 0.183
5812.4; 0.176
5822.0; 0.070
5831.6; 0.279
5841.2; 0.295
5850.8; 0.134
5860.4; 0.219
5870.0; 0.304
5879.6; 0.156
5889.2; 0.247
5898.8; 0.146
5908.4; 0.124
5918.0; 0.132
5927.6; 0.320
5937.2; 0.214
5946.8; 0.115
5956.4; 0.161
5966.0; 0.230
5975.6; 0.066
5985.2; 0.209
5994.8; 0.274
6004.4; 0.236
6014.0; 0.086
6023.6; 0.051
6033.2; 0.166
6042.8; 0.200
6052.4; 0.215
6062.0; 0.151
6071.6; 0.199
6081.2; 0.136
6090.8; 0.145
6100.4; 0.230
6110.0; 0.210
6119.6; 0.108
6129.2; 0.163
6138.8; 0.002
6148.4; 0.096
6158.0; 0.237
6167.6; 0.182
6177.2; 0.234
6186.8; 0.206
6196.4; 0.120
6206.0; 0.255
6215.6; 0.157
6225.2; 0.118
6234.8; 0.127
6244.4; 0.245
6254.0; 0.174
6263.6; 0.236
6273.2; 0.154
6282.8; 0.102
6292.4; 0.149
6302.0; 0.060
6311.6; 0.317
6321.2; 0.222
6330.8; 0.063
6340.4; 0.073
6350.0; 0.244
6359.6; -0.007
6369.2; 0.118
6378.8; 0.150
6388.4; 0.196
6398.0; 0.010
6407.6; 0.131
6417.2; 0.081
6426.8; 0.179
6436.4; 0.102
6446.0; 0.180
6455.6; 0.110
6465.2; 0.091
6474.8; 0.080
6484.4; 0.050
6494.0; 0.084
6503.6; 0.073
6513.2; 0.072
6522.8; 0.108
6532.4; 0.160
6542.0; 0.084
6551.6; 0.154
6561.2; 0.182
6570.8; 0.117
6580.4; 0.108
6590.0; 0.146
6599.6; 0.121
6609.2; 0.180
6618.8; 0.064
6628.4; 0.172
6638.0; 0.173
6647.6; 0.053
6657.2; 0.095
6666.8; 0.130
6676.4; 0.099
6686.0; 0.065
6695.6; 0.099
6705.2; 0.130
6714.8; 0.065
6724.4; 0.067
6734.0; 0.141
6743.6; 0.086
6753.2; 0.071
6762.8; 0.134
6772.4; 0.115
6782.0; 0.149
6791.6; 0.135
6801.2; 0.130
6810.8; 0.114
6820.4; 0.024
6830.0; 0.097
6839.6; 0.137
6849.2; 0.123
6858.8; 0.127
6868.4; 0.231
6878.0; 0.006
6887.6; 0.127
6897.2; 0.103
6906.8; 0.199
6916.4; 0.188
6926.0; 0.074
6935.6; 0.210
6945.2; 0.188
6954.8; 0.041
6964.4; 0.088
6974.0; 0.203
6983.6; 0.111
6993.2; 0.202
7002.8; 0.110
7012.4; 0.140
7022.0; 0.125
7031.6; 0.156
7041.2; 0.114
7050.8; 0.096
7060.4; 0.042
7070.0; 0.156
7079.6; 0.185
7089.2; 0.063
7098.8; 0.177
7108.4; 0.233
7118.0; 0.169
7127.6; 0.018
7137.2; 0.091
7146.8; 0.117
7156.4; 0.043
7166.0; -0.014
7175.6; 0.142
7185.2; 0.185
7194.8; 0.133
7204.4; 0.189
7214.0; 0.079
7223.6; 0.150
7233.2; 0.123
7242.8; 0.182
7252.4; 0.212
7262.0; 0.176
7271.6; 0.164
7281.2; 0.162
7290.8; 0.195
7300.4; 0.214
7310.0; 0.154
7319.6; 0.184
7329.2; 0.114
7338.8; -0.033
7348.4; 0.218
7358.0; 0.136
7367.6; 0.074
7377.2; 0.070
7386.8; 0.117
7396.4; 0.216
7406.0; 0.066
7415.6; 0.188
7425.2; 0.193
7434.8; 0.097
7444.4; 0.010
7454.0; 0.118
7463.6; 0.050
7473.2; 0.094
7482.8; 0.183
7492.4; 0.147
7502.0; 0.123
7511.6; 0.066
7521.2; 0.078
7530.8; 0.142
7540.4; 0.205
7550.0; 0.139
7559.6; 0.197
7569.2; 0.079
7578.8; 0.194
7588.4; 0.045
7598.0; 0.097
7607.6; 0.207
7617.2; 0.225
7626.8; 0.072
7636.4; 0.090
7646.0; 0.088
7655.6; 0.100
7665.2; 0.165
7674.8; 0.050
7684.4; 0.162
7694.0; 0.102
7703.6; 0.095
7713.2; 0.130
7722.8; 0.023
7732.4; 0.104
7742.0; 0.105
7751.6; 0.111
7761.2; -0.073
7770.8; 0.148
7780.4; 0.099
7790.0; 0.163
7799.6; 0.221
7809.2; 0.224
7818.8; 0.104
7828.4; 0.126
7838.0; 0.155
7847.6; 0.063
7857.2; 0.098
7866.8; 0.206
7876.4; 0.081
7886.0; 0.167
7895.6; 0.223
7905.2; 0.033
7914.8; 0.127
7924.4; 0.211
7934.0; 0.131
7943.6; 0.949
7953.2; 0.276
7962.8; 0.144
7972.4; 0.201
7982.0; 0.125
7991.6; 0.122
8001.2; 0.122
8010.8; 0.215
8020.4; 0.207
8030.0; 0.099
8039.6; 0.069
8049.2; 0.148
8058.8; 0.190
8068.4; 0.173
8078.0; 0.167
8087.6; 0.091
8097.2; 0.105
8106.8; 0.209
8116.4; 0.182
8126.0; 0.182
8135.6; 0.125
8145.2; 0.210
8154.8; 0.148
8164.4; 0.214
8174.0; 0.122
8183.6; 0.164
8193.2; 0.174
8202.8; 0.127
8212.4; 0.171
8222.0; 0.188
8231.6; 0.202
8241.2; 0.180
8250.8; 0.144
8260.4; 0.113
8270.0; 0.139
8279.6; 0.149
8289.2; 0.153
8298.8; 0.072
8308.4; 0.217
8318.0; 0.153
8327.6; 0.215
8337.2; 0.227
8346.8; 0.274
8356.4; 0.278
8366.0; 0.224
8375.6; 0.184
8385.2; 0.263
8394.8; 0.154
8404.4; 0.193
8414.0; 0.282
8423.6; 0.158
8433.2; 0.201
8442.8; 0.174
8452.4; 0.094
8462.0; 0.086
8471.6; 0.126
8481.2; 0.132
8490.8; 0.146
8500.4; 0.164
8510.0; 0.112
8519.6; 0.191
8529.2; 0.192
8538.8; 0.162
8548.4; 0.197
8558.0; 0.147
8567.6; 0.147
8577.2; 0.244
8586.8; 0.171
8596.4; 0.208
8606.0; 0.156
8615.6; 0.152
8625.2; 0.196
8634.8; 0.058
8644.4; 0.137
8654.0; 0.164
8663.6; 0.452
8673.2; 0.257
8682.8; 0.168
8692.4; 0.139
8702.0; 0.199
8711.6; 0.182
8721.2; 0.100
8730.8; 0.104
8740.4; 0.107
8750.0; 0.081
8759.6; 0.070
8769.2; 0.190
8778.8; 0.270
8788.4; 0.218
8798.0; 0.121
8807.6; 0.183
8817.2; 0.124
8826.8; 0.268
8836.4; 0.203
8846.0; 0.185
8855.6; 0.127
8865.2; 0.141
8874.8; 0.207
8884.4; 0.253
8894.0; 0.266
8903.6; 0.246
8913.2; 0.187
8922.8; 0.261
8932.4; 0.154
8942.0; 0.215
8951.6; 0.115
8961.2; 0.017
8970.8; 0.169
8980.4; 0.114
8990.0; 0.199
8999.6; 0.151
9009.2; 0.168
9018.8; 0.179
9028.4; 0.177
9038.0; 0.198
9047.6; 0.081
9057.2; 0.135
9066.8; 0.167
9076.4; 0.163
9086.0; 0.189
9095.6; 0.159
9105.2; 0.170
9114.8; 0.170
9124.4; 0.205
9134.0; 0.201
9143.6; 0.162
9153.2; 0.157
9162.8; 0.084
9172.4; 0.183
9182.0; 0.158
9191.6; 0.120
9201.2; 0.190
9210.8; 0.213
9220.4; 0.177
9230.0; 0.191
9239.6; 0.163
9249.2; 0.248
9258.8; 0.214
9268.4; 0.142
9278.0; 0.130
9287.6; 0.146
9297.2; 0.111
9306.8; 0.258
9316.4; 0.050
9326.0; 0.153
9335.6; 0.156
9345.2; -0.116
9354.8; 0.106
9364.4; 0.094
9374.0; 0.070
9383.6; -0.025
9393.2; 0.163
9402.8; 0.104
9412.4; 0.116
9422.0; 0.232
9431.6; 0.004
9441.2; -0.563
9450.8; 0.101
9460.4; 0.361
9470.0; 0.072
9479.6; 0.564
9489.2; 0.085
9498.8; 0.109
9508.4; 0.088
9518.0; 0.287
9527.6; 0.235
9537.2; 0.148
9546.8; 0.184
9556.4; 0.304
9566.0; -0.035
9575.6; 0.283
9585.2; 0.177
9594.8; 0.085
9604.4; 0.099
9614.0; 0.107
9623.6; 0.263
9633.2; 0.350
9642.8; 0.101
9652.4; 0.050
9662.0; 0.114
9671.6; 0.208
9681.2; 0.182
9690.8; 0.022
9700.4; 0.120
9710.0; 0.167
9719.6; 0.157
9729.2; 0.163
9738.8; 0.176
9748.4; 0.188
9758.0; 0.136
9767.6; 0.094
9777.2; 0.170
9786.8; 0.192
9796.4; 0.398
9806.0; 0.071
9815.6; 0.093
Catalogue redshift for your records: 1.131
